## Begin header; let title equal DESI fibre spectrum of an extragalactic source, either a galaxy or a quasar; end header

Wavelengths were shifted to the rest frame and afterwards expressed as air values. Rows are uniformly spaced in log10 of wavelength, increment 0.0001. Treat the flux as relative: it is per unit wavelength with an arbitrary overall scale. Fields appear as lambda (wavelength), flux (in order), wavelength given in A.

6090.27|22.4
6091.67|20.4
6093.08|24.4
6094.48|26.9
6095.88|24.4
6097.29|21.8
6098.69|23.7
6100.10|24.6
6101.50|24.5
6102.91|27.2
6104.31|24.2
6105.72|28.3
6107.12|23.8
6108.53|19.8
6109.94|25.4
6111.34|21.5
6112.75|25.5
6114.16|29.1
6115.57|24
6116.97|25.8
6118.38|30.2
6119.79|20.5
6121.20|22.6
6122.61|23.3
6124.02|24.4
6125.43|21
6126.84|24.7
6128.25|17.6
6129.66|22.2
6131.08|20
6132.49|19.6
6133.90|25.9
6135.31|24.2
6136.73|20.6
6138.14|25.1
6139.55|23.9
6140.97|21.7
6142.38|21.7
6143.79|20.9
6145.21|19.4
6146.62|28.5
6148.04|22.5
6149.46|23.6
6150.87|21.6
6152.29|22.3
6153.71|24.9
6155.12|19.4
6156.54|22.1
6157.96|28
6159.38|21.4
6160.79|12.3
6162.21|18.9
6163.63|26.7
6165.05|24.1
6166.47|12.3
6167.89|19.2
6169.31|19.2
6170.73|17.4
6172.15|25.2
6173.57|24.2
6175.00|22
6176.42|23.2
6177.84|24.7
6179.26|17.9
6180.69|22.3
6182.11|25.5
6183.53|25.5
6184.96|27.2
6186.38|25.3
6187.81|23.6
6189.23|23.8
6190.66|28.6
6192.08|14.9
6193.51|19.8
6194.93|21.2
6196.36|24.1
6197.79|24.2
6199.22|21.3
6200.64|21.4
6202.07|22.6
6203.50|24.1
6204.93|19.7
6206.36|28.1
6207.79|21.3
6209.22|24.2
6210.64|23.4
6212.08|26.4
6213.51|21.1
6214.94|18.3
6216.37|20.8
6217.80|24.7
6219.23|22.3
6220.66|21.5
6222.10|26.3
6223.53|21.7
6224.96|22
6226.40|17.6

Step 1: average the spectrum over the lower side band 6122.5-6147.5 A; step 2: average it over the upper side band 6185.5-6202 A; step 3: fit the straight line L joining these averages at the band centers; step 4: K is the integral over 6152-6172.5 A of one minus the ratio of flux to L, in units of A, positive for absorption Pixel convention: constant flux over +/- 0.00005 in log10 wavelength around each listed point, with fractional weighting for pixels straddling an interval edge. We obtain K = 1.6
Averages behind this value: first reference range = 22.5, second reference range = 22.6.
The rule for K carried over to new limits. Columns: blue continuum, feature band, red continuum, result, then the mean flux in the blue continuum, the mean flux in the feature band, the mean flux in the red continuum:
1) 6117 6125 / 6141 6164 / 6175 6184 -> 1.49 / 24.2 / 22.1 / 23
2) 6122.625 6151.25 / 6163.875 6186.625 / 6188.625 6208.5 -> 0.26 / 22.5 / 22.2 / 22.5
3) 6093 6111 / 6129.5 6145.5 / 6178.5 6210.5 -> 1.18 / 24.5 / 22.2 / 23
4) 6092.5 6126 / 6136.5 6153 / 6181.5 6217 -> 0.83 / 24.5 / 22.7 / 23.1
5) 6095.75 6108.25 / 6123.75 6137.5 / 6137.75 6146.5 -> 0.65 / 24.6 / 22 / 22.5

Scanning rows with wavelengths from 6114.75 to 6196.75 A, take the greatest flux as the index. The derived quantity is 30.2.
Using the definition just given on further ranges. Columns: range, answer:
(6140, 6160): 28.5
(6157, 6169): 28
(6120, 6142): 25.9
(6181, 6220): 28.6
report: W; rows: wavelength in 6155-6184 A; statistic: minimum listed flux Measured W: 12.3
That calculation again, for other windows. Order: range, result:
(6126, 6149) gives 17.6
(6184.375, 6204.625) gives 14.9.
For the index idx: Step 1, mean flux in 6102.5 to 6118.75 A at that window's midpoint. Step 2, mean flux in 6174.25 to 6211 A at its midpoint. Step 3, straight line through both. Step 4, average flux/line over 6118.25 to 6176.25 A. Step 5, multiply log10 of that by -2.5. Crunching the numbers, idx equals 0.11 mag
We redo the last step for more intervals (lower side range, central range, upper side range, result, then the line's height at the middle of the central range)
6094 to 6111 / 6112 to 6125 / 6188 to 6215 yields -0.034 mag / 24.2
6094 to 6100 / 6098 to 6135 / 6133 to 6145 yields -0.014 mag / 23.5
